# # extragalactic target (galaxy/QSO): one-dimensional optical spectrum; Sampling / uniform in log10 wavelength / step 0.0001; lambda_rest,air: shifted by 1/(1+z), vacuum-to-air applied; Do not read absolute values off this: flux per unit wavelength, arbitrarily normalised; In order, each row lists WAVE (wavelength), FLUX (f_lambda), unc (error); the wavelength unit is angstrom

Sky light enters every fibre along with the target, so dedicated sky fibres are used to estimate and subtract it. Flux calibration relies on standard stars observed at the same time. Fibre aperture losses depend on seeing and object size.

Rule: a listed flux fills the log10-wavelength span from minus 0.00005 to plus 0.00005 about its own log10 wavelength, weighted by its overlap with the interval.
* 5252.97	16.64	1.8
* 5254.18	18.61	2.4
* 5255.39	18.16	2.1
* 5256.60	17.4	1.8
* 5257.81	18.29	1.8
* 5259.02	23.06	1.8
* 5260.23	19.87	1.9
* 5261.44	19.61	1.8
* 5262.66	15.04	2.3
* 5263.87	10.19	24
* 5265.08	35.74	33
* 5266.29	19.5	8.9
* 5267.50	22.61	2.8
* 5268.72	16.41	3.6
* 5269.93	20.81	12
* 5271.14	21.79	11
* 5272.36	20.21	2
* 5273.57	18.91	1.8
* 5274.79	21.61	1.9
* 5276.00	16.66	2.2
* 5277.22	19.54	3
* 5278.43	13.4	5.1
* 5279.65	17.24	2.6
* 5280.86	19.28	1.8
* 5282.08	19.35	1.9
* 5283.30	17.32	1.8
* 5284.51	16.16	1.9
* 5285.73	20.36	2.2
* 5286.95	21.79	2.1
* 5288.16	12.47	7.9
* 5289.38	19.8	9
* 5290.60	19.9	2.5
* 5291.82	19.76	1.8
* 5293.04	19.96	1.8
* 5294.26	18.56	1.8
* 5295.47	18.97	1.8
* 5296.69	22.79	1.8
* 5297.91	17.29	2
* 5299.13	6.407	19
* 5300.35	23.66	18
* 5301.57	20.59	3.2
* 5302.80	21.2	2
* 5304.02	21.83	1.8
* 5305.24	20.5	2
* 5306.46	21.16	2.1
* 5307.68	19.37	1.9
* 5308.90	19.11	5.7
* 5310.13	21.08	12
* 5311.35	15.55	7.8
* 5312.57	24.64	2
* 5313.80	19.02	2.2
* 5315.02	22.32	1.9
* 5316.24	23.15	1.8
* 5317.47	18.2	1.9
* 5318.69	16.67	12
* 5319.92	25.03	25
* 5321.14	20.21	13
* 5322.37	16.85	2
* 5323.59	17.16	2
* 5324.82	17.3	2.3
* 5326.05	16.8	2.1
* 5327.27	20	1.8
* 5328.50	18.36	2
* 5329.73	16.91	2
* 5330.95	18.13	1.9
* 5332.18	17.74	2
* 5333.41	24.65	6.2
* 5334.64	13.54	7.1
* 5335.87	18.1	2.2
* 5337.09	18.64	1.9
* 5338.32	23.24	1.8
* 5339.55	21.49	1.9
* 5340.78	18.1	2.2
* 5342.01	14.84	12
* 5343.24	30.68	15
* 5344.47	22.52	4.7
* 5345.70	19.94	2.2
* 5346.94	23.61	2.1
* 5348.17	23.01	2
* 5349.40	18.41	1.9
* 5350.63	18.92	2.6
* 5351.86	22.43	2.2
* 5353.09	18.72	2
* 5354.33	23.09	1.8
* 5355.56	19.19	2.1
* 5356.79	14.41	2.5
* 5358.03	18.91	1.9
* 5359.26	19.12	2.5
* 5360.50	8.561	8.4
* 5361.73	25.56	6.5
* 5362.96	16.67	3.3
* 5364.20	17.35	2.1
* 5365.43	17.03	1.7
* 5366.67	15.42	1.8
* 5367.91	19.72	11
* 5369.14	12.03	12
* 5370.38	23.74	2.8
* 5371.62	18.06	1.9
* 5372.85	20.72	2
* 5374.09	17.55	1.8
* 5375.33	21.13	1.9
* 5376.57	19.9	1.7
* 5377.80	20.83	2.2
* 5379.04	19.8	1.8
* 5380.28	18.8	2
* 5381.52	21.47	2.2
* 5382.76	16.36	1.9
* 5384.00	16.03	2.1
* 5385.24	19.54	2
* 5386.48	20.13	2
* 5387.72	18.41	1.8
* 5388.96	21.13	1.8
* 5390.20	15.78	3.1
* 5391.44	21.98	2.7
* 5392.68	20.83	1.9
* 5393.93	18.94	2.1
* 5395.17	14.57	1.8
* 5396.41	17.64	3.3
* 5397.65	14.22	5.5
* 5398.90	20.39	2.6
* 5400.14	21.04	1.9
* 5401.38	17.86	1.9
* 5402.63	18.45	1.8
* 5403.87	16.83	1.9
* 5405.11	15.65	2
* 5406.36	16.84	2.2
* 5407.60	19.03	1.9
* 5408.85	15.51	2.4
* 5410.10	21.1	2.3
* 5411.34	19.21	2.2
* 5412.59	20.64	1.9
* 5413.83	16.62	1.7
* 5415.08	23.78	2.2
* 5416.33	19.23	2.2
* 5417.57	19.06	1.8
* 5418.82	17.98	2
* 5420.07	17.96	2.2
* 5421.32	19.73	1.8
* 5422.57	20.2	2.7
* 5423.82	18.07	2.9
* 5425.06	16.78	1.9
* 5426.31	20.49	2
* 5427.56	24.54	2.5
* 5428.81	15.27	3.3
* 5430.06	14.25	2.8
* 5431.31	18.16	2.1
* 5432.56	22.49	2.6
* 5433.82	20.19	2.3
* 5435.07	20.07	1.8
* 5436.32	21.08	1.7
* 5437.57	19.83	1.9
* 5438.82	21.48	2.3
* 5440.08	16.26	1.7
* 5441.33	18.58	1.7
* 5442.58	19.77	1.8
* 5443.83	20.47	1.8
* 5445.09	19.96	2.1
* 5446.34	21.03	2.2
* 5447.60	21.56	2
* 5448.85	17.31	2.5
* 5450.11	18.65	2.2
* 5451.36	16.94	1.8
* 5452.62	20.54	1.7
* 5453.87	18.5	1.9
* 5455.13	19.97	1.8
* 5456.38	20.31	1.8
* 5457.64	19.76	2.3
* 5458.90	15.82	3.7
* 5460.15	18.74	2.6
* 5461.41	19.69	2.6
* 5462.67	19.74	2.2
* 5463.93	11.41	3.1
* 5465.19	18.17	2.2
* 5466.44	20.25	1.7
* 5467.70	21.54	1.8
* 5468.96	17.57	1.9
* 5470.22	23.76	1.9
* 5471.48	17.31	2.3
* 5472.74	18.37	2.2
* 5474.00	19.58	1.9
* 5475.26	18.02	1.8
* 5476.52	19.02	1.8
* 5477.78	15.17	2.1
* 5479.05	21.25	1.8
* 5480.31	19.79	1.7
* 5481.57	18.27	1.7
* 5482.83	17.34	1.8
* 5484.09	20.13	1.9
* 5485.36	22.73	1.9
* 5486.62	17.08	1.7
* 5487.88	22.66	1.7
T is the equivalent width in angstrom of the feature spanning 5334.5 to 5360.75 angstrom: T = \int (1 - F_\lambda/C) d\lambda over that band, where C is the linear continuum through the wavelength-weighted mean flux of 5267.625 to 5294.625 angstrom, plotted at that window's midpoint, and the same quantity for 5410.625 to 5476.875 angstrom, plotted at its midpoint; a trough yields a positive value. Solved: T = -1.19 angstrom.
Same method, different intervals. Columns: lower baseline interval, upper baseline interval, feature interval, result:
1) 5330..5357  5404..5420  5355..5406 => 2.70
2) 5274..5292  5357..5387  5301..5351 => -4.38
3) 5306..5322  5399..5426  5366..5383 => 0.28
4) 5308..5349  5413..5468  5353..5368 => 1.36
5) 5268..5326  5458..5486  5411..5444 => -0.74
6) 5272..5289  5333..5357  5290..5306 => -0.49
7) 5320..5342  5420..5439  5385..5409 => 1.14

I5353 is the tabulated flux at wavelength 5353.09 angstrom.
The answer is 18.72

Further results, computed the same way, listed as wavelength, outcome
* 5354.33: 23.09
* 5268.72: 16.41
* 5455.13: 19.97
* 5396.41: 17.64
